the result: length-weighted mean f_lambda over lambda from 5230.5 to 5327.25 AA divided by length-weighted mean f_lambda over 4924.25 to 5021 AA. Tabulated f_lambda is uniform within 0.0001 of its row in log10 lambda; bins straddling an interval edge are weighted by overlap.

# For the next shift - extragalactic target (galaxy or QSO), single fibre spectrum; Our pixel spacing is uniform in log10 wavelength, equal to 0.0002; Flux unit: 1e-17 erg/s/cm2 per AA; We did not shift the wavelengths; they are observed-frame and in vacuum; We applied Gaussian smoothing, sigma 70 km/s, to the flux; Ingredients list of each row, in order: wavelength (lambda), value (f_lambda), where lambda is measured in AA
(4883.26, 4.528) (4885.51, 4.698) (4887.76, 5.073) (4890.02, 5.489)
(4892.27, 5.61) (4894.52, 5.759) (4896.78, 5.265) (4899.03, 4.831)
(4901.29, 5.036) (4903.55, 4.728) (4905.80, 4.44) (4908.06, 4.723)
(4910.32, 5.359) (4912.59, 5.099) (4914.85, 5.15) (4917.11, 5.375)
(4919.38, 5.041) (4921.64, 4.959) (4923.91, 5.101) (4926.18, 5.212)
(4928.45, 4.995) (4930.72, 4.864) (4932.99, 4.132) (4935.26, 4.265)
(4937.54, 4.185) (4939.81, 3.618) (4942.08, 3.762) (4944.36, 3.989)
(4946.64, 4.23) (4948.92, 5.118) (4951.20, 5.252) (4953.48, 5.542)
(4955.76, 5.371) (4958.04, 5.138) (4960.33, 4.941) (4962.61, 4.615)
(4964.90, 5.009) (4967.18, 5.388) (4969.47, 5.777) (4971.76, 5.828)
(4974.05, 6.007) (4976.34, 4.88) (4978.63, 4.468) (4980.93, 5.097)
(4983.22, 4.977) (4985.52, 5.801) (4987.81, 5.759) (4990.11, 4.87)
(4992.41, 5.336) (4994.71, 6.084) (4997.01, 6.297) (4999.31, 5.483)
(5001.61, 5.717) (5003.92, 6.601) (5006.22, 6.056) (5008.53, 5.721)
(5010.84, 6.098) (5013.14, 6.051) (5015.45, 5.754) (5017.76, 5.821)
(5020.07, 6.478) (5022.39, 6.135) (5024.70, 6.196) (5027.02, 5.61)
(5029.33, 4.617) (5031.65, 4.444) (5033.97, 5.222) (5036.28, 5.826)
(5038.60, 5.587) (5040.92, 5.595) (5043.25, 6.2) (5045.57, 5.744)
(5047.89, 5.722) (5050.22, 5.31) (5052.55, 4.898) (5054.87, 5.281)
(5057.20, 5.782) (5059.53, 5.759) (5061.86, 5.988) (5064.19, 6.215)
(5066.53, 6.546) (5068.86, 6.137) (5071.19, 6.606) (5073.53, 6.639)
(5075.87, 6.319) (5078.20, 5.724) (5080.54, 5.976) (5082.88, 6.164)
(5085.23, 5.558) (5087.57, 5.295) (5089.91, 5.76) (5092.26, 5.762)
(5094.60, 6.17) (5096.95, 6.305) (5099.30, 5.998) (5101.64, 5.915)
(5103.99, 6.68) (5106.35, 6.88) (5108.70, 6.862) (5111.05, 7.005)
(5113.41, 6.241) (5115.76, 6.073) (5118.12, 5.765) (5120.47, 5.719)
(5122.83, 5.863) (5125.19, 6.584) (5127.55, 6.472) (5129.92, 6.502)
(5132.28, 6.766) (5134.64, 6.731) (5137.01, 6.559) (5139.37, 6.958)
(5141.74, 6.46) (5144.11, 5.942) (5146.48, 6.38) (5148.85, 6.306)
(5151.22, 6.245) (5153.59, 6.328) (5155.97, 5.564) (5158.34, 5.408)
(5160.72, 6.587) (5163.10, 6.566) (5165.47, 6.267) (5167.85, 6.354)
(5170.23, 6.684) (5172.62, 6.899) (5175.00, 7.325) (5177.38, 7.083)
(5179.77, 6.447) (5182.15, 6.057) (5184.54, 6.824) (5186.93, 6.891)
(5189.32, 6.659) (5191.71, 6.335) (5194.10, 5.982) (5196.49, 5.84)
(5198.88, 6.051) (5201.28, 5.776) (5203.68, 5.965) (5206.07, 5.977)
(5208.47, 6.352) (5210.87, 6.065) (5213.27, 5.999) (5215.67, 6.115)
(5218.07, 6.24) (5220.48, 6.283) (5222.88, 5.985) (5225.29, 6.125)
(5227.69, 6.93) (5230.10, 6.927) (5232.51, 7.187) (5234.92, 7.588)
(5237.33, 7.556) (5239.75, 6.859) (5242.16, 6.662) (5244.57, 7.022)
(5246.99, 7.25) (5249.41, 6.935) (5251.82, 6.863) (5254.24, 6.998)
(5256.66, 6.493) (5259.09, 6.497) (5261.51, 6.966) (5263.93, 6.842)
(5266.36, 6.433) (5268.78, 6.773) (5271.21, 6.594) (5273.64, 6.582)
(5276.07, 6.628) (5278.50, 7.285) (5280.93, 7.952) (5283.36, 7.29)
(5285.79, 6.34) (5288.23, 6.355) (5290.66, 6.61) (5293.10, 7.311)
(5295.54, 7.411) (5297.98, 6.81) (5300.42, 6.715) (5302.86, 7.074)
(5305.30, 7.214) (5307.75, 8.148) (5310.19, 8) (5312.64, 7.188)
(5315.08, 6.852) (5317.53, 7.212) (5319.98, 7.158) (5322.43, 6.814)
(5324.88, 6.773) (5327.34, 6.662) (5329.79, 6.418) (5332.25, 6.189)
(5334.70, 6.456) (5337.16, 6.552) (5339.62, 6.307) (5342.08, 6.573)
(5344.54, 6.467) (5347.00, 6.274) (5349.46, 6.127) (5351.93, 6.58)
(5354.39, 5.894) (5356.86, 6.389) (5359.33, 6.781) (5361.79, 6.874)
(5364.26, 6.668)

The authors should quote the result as 1.33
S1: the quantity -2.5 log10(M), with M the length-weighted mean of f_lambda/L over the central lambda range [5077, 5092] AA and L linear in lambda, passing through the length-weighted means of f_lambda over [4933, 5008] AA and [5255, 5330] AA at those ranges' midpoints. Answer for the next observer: 0.01 mag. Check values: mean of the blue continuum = 5.16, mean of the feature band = 5.75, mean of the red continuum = 6.96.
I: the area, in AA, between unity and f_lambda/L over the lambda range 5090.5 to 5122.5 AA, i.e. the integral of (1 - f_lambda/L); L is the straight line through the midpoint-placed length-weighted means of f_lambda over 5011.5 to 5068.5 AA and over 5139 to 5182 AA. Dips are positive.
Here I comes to -0.74 AA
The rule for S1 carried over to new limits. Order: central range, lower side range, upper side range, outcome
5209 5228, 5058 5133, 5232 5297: 0.09 mag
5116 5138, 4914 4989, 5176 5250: -0.05 mag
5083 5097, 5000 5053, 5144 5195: 0.04 mag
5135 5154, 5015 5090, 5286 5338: -0.04 mag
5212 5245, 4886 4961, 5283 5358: -0.05 mag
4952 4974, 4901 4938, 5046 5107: -0.03 mag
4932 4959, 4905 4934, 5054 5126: 0.13 mag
